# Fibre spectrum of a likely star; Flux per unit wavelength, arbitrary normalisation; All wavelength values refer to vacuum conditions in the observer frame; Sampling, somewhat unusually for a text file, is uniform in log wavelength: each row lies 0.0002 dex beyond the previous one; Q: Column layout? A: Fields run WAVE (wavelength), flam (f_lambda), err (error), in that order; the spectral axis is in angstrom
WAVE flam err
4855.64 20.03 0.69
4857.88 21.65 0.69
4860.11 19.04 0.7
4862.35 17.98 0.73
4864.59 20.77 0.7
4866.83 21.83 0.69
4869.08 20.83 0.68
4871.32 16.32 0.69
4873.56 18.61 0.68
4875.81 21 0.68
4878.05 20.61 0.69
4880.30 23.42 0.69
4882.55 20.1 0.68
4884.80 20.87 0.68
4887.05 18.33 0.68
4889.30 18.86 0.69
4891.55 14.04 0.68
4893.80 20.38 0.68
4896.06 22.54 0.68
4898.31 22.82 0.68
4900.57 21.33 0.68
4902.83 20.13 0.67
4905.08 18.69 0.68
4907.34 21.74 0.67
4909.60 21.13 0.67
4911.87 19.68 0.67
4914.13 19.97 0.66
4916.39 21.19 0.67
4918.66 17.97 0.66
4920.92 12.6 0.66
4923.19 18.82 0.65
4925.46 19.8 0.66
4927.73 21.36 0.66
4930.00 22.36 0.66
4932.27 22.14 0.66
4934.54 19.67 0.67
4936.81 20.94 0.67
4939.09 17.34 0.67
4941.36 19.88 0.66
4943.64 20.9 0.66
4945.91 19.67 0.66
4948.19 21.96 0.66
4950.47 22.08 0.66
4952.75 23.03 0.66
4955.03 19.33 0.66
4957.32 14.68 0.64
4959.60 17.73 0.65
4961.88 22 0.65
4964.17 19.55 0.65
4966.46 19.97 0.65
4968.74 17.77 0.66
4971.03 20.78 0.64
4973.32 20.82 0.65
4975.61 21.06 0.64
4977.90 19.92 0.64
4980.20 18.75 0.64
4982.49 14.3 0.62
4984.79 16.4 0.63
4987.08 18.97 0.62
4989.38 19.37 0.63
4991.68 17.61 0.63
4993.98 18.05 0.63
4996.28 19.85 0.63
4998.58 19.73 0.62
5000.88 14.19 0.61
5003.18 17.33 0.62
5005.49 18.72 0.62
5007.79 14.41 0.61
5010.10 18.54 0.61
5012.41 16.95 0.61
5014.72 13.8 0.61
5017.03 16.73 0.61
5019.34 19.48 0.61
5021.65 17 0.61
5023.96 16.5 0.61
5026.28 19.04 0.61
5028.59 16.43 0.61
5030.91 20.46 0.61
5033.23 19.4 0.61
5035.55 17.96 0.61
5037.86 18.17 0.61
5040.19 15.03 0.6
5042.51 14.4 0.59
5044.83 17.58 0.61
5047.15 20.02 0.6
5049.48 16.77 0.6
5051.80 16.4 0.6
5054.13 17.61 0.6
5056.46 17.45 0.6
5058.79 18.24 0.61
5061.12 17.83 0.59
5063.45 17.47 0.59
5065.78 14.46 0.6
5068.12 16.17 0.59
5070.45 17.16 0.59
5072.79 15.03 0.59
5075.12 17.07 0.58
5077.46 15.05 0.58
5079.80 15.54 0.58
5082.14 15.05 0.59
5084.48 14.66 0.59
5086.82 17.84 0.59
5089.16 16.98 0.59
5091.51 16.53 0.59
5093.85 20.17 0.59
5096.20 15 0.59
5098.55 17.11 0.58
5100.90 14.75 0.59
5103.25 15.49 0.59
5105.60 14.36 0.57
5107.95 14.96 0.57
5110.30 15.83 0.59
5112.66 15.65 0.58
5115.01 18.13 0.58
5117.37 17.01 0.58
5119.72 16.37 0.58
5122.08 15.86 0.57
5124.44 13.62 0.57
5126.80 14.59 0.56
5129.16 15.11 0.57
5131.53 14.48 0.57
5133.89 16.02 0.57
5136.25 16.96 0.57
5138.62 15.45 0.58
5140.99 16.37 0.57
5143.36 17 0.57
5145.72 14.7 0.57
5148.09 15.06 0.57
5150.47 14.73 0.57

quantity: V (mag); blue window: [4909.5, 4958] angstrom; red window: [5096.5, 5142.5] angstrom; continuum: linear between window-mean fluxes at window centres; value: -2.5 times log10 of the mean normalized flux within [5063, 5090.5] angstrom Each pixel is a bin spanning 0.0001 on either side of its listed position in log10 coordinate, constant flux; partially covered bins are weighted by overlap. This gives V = 0.04 mag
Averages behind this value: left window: 19.9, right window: 15.7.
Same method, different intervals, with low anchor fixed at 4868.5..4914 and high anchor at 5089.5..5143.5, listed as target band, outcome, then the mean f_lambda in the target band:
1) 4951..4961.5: -0.015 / 19.1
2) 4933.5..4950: -0.056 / 20.1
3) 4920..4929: 0.064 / 18.3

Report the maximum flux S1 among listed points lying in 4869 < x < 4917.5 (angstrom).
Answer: 23.42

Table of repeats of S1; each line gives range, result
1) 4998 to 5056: 20.46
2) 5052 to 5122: 20.17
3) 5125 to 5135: 16.02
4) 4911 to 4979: 23.03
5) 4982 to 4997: 19.85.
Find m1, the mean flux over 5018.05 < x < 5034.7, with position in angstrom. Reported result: 18.3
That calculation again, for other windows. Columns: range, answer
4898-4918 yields 20.6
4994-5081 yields 17.1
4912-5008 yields 19.2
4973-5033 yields 17.8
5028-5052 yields 17.6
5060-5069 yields 16.5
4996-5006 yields 17.8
